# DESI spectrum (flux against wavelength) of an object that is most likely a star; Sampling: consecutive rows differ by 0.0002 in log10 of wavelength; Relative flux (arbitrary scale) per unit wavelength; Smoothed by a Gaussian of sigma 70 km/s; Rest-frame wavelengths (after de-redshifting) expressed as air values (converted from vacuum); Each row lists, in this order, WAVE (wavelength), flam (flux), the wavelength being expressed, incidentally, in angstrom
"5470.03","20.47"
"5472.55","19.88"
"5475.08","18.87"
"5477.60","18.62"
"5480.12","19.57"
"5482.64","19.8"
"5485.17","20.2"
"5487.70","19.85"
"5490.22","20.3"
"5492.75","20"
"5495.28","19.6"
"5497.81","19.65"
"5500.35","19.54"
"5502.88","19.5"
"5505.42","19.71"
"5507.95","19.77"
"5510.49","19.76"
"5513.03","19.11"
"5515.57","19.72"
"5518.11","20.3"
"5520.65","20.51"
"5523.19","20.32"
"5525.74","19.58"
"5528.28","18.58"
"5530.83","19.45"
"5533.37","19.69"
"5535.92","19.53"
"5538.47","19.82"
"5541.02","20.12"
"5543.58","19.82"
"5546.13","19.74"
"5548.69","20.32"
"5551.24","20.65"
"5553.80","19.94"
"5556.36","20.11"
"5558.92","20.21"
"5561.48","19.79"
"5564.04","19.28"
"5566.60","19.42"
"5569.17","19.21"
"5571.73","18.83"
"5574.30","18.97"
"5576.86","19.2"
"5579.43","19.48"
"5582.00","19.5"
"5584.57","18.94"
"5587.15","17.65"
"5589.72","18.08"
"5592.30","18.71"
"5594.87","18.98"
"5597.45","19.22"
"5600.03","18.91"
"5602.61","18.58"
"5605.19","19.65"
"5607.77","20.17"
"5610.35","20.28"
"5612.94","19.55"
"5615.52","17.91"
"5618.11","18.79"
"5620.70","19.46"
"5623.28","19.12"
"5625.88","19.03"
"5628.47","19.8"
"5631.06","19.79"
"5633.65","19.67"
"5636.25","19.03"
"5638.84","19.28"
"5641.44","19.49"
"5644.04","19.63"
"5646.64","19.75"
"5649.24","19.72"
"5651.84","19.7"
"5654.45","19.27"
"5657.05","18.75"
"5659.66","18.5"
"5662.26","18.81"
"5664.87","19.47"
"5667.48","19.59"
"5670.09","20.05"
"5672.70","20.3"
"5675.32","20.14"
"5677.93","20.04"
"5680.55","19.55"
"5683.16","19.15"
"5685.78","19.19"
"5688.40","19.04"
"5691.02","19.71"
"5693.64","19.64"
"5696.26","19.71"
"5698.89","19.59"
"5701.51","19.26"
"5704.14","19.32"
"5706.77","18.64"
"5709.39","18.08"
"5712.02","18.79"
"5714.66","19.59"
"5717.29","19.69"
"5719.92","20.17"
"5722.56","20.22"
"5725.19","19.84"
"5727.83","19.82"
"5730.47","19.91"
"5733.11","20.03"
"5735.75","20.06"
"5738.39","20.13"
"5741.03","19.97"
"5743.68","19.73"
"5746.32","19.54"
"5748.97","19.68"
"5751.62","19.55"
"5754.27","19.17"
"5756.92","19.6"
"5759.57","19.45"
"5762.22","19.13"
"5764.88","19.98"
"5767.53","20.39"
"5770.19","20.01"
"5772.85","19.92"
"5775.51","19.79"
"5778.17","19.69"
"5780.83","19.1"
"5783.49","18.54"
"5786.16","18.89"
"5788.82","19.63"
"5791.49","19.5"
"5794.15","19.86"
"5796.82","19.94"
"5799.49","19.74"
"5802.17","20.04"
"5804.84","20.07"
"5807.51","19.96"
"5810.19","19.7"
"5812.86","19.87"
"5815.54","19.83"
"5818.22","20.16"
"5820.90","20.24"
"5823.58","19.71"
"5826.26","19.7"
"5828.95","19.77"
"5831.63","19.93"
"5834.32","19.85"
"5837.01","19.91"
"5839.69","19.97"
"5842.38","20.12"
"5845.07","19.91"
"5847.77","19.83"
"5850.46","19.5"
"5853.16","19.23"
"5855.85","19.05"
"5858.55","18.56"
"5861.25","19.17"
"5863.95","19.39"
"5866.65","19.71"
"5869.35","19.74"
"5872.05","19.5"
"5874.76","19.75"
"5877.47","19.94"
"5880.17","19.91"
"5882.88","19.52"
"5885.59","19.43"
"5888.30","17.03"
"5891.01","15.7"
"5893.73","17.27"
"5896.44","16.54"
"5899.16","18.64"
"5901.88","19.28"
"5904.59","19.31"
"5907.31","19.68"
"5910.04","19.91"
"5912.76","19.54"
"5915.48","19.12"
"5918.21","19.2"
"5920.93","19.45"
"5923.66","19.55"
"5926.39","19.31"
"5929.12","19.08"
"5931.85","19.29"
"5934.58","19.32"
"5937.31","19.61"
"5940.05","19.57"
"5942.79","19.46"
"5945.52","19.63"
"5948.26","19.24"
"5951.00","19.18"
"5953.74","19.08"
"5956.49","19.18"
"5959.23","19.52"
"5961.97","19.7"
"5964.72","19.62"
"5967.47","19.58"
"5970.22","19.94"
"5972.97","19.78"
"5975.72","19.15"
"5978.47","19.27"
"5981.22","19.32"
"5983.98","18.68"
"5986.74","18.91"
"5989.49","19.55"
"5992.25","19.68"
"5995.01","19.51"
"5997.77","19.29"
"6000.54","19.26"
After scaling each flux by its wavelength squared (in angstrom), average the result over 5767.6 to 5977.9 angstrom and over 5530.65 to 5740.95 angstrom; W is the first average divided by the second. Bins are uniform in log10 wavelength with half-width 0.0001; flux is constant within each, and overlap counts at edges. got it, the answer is 1.1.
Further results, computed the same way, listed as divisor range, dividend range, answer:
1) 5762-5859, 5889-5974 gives 1.01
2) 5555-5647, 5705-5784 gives 1.07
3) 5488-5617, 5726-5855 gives 1.10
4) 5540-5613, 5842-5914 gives 1.09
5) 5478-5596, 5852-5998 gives 1.12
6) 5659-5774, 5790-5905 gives 1.03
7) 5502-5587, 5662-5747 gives 1.06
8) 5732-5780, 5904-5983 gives 1.05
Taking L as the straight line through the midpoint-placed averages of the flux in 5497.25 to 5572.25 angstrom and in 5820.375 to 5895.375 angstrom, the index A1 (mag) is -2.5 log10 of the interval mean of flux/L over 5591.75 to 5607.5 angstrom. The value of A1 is 0.03 mag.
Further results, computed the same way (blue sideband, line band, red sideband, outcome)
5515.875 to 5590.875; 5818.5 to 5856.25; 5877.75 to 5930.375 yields -0.05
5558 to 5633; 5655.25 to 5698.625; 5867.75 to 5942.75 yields -0.02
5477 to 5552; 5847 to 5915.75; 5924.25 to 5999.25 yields 0.03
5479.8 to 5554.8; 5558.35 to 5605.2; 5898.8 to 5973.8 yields 0.04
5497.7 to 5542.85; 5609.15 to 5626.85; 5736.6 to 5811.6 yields 0.03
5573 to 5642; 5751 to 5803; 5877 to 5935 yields -0.03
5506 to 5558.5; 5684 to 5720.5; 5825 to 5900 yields 0.01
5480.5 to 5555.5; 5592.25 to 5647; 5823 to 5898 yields 0.02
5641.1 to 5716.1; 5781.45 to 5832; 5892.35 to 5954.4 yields -0.03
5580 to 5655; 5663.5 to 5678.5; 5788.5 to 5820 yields -0.03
